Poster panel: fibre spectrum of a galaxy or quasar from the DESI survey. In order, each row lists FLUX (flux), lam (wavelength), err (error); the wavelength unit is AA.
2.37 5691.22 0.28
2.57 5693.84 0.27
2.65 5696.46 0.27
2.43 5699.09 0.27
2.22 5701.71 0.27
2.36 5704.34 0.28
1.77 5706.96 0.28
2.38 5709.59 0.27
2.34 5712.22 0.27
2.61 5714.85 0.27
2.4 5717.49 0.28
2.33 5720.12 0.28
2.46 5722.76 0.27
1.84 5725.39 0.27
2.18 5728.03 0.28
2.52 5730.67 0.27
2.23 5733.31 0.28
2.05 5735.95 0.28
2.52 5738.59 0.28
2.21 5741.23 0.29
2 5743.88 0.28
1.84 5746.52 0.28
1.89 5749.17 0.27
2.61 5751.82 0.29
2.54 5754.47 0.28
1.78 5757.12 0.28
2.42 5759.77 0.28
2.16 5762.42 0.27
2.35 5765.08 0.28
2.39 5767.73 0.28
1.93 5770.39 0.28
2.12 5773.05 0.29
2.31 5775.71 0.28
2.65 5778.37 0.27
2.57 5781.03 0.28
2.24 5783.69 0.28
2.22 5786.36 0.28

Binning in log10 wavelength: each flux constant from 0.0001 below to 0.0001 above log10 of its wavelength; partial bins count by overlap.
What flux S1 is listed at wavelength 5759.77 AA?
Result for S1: 2.42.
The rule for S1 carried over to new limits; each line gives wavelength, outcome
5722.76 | 2.46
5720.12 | 2.33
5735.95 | 2.05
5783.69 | 2.24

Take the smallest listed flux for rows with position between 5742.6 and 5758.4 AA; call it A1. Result 1.78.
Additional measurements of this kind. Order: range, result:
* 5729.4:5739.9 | 2.05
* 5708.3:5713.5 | 2.34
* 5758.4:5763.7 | 2.16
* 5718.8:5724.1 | 2.33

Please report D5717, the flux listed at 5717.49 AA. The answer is 2.4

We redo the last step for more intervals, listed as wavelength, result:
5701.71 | 2.22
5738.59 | 2.52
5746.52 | 1.84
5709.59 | 2.38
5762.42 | 2.16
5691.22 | 2.37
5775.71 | 2.31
